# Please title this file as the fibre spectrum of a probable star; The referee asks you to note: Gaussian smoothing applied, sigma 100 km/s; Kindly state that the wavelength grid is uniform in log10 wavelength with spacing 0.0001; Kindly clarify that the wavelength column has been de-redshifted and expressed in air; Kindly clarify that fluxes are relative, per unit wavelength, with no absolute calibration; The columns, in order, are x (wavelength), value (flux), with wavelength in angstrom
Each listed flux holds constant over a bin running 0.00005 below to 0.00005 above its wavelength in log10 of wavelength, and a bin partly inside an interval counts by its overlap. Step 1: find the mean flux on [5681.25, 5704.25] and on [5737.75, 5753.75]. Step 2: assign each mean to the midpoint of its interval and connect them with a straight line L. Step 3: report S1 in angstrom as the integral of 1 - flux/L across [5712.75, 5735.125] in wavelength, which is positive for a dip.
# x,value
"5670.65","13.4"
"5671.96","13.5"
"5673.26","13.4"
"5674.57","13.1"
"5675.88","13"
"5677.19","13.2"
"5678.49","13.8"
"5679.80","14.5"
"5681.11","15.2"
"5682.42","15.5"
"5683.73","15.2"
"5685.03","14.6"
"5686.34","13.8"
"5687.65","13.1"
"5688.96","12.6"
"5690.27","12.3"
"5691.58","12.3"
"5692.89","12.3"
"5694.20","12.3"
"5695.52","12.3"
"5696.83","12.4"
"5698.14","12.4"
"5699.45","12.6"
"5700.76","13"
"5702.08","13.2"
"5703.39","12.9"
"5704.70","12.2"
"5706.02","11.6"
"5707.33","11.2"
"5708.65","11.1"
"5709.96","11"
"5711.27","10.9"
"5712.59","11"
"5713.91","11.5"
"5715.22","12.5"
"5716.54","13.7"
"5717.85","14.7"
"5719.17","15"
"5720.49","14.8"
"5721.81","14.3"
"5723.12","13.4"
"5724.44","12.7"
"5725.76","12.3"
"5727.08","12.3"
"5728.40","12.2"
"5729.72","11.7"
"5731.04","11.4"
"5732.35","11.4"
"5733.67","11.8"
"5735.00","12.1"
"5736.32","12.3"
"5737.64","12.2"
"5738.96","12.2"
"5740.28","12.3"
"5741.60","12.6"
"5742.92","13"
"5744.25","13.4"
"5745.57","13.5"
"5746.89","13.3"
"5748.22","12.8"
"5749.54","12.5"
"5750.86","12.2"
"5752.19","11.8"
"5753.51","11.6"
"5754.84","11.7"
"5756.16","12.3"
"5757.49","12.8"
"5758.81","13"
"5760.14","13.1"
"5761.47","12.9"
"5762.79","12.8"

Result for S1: 0.1 angstrom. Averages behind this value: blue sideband 13.1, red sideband 12.6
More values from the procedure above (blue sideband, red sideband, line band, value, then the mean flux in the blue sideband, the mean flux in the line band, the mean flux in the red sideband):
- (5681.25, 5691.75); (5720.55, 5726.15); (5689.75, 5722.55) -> 2.5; 13.8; 12.5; 13.4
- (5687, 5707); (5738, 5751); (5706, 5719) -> 0.5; 12.5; 12.1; 12.8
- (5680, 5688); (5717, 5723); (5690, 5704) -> 2.0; 14.6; 12.5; 14.6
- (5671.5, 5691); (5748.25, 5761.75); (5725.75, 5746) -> 0.7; 13.8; 12.3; 12.4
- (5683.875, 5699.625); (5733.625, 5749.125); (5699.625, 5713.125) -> 1.0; 12.8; 11.8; 12.7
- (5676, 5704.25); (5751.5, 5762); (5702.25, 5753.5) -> 1.2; 13.3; 12.5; 12.4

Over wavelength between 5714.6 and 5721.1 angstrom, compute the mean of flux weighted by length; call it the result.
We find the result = 14.1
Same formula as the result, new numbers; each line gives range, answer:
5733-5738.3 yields 12.1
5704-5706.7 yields 11.9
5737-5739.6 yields 12.2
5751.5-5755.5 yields 11.7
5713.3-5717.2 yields 12.6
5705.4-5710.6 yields 11.2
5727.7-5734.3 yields 11.7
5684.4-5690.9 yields 13.3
